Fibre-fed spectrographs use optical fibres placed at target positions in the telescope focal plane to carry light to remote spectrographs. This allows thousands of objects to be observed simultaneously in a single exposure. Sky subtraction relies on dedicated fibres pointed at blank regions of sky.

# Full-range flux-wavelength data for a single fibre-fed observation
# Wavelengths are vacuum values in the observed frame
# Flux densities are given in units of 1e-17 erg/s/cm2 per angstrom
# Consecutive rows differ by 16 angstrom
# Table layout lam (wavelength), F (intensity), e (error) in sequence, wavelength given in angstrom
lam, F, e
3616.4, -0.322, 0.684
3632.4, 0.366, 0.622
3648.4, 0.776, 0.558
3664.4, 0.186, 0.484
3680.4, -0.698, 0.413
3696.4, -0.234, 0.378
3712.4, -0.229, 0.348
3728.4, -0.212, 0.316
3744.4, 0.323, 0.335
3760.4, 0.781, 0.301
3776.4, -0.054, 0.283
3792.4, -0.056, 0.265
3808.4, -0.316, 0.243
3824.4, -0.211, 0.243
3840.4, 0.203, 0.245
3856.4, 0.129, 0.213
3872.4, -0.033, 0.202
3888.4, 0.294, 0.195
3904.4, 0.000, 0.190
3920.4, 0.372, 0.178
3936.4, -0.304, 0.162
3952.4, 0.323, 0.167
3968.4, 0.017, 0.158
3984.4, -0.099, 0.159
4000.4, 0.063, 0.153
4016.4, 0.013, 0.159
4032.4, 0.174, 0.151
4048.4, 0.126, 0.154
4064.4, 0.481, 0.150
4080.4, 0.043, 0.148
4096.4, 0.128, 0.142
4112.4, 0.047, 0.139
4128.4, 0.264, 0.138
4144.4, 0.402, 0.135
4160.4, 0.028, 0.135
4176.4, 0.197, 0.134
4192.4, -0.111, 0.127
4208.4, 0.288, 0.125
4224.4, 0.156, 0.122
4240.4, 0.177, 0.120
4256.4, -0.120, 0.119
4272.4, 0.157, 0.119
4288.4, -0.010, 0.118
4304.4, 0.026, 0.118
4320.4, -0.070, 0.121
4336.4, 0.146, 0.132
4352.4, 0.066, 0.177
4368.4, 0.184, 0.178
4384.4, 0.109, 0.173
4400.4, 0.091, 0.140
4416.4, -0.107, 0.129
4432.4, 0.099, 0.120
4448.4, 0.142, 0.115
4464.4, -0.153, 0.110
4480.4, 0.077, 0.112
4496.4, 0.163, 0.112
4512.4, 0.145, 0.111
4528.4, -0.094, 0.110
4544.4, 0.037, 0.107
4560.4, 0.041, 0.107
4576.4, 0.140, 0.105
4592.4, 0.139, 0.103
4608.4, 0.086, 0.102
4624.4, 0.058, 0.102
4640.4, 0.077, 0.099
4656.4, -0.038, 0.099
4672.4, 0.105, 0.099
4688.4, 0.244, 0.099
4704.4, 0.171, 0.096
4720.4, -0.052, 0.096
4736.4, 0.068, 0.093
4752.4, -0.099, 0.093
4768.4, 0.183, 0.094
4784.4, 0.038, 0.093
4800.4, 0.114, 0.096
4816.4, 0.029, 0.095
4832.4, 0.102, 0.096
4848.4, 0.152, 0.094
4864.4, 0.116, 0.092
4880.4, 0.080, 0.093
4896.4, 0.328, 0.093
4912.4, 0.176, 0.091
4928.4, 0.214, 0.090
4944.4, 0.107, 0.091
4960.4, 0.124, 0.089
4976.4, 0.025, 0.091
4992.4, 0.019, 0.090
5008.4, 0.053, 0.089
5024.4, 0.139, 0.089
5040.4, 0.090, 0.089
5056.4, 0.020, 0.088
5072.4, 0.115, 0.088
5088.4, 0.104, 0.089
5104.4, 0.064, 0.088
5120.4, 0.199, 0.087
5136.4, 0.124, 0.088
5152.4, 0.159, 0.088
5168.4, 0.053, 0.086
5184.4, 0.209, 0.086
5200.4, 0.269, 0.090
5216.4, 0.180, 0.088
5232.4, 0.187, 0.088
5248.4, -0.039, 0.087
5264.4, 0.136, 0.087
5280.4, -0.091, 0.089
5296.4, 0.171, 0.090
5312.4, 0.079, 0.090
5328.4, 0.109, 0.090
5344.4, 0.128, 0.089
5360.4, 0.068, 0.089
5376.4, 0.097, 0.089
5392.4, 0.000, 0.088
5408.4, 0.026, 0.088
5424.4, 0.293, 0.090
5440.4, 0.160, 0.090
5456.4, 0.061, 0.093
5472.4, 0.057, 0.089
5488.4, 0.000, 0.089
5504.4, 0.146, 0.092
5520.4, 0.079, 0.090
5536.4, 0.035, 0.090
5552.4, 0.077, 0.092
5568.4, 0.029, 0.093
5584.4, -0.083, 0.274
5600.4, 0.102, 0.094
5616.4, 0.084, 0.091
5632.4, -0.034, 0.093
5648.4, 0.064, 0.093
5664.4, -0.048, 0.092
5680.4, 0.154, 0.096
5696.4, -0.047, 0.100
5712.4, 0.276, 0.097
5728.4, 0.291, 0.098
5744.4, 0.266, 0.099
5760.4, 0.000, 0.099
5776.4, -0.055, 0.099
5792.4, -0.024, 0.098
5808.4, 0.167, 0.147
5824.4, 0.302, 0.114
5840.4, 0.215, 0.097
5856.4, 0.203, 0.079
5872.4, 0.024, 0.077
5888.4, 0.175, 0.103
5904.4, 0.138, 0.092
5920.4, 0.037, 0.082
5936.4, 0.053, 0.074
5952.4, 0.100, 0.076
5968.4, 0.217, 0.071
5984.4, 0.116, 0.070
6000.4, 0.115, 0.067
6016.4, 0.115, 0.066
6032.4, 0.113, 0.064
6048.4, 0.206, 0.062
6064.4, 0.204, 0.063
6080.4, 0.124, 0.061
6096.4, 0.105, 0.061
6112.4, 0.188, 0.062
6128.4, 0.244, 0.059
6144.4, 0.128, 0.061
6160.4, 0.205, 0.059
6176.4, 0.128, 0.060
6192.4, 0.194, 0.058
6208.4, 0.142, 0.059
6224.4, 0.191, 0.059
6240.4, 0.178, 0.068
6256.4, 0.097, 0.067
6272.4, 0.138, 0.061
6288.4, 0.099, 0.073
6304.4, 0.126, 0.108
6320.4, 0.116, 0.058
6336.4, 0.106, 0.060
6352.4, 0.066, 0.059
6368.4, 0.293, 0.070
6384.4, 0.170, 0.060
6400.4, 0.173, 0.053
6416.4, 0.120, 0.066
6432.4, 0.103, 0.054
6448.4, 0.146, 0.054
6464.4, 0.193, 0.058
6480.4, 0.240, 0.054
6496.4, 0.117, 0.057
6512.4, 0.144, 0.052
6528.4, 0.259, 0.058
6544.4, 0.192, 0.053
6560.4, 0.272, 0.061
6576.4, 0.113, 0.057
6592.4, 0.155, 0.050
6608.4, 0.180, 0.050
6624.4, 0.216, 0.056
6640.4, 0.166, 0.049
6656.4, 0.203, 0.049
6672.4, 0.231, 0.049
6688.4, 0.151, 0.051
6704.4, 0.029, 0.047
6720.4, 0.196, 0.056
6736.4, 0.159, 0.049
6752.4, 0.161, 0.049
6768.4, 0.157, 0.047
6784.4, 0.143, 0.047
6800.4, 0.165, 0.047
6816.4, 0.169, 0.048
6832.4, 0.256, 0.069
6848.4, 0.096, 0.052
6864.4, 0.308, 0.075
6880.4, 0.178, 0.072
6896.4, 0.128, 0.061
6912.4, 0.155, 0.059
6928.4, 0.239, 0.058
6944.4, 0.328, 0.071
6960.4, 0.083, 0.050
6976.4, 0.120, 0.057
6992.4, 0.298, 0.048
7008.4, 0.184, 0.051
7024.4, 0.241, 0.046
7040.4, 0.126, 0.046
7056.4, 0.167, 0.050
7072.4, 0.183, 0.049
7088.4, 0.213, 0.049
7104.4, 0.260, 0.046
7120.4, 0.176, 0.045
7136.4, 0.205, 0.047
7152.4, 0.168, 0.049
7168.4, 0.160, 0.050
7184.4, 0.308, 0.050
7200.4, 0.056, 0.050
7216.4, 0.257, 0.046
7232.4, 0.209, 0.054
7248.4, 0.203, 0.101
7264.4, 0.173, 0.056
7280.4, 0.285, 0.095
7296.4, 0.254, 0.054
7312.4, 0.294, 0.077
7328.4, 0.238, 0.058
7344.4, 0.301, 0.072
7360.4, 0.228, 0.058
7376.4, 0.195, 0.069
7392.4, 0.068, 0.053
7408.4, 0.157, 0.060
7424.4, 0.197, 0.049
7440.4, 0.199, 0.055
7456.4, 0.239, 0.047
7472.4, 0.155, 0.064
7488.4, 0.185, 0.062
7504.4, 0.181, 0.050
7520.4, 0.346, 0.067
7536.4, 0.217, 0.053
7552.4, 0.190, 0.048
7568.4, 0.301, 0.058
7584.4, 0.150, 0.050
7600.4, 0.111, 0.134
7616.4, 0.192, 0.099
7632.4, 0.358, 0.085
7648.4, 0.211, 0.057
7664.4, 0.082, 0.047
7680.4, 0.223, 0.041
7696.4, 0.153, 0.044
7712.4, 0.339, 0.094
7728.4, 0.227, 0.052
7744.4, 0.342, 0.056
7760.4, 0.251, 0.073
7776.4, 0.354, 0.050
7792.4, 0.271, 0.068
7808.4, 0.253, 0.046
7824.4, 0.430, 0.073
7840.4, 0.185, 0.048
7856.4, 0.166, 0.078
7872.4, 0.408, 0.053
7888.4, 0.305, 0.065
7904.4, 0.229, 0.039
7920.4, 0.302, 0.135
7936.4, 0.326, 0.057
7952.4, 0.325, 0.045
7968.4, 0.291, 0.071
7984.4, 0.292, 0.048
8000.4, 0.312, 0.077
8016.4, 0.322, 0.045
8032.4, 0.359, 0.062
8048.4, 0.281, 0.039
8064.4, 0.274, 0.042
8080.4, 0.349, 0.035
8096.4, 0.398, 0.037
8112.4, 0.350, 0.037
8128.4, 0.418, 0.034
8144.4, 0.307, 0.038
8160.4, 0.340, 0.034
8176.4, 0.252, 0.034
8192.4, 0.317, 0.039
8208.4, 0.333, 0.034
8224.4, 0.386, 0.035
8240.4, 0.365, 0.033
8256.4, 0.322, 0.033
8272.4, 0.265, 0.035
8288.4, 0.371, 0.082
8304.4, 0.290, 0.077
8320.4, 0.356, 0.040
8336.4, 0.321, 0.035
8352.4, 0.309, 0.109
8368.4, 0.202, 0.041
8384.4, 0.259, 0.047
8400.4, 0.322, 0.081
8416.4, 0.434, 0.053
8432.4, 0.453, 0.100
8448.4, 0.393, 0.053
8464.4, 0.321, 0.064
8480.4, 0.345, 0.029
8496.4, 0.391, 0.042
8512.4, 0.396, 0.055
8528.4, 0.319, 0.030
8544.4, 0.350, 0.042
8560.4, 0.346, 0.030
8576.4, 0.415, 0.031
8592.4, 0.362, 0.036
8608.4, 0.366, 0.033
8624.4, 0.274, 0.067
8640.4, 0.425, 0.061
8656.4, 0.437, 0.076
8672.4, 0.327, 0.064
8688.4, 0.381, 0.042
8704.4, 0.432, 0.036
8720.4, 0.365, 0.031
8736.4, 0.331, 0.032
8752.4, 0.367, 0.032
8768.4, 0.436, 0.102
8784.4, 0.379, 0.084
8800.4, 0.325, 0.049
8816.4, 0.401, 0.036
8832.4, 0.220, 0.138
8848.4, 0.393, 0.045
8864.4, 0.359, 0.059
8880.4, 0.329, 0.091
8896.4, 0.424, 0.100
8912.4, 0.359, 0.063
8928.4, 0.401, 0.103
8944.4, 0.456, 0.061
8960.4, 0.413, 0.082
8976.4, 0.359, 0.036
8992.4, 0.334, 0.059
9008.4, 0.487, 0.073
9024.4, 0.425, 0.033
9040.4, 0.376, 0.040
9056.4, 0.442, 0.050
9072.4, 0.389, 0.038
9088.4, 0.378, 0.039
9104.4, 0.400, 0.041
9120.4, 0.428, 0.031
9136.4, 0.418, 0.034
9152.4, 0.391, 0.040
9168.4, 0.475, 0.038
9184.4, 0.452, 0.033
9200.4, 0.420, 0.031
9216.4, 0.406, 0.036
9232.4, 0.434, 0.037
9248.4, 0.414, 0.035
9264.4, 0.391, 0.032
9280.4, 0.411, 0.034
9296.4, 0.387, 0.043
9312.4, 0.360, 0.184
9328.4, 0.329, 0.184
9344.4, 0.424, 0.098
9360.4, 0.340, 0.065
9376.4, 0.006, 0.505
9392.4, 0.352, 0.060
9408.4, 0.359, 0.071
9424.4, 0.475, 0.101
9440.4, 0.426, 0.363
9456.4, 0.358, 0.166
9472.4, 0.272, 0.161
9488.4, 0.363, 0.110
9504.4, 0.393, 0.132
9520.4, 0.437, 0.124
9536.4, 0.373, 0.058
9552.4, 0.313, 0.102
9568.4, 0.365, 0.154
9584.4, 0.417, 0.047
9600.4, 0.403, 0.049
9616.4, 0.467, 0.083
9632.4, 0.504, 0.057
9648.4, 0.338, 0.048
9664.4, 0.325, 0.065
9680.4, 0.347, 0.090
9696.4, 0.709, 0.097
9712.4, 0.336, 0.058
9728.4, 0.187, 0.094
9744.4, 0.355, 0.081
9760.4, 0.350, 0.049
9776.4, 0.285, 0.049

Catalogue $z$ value 0.929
